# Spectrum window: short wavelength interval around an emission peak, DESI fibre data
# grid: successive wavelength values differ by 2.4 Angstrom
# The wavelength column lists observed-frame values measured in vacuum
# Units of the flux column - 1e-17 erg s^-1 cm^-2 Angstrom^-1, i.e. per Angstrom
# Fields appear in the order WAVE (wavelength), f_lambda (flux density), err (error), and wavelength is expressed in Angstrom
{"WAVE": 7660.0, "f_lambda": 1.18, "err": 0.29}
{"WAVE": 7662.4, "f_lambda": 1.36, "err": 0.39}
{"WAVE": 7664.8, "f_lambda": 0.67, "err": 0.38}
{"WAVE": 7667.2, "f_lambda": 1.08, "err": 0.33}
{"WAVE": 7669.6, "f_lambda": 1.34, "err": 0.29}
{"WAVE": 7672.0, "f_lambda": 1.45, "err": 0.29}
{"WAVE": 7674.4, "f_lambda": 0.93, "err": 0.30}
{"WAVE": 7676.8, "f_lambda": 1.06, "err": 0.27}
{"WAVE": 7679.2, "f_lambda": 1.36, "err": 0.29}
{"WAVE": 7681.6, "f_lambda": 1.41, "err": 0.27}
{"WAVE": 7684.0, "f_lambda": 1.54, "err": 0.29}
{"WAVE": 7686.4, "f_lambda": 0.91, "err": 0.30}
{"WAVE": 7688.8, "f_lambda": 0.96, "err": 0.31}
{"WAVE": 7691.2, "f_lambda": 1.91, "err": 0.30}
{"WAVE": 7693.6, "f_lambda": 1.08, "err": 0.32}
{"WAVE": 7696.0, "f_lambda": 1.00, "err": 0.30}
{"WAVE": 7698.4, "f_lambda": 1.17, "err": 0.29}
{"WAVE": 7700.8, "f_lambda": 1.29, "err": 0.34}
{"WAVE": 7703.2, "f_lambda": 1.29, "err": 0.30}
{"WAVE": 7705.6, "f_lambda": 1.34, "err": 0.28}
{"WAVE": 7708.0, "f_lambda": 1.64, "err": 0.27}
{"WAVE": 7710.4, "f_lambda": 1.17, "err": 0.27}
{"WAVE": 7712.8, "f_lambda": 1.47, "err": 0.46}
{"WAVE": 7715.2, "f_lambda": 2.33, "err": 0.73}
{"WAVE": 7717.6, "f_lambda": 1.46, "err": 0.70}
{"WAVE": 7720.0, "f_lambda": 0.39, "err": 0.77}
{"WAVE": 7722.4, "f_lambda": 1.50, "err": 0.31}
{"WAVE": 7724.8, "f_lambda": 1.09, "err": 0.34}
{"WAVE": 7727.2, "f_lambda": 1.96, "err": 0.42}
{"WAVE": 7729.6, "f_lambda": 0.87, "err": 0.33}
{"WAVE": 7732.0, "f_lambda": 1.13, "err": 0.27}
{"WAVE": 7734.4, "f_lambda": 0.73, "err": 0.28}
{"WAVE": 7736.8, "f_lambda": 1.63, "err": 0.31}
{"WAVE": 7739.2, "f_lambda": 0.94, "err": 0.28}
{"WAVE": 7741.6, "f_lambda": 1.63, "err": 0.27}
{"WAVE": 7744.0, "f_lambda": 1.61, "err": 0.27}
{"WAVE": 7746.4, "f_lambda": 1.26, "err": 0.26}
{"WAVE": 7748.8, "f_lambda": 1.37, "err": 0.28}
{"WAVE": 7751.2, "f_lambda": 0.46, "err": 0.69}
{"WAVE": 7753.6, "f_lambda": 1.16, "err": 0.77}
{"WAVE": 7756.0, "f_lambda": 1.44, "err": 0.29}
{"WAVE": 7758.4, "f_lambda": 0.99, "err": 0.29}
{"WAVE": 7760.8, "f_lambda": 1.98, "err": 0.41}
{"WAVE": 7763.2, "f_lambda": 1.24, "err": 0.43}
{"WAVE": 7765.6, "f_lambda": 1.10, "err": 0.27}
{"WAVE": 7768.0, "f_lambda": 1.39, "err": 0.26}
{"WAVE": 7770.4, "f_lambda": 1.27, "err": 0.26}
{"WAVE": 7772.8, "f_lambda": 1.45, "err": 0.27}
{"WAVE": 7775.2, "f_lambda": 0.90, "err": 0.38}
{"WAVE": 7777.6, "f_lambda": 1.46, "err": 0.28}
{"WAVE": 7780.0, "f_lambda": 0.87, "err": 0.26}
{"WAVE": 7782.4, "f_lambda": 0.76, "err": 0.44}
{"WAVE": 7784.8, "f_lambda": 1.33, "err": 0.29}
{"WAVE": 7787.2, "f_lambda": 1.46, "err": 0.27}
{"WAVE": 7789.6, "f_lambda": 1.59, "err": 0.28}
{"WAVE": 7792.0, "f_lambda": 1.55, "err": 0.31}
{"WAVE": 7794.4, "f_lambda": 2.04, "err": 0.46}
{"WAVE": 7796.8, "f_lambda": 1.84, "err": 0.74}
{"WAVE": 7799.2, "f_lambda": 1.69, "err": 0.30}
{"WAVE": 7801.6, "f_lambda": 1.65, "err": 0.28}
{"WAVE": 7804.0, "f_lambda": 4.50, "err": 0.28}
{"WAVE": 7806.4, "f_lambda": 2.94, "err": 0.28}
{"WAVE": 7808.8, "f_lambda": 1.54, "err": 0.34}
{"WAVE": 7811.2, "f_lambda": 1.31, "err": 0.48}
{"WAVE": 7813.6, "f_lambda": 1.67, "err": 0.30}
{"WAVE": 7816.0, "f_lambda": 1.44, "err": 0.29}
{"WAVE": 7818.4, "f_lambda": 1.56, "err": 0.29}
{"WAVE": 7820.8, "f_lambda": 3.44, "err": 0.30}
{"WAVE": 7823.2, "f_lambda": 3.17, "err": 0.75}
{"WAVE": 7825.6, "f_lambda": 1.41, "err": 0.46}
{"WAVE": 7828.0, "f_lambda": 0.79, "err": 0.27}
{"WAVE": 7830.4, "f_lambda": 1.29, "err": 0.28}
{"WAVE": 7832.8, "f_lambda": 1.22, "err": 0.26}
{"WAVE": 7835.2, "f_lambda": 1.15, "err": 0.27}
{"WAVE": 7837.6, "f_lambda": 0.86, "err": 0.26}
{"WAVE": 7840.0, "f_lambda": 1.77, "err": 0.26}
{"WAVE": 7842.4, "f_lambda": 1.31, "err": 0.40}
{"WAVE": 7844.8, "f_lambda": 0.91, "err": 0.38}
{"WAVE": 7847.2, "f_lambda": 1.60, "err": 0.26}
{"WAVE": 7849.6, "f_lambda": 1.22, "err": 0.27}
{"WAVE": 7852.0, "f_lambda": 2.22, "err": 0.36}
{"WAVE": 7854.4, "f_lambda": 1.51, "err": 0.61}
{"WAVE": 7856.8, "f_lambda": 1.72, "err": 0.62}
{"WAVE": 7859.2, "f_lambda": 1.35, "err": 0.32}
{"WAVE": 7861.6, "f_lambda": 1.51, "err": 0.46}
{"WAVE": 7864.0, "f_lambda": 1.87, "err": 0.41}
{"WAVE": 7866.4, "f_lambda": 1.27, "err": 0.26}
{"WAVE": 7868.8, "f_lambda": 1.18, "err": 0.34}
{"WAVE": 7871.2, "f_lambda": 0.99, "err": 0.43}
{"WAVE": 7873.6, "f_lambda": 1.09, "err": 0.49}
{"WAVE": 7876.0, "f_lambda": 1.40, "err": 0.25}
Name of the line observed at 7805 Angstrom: [S II] 6716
